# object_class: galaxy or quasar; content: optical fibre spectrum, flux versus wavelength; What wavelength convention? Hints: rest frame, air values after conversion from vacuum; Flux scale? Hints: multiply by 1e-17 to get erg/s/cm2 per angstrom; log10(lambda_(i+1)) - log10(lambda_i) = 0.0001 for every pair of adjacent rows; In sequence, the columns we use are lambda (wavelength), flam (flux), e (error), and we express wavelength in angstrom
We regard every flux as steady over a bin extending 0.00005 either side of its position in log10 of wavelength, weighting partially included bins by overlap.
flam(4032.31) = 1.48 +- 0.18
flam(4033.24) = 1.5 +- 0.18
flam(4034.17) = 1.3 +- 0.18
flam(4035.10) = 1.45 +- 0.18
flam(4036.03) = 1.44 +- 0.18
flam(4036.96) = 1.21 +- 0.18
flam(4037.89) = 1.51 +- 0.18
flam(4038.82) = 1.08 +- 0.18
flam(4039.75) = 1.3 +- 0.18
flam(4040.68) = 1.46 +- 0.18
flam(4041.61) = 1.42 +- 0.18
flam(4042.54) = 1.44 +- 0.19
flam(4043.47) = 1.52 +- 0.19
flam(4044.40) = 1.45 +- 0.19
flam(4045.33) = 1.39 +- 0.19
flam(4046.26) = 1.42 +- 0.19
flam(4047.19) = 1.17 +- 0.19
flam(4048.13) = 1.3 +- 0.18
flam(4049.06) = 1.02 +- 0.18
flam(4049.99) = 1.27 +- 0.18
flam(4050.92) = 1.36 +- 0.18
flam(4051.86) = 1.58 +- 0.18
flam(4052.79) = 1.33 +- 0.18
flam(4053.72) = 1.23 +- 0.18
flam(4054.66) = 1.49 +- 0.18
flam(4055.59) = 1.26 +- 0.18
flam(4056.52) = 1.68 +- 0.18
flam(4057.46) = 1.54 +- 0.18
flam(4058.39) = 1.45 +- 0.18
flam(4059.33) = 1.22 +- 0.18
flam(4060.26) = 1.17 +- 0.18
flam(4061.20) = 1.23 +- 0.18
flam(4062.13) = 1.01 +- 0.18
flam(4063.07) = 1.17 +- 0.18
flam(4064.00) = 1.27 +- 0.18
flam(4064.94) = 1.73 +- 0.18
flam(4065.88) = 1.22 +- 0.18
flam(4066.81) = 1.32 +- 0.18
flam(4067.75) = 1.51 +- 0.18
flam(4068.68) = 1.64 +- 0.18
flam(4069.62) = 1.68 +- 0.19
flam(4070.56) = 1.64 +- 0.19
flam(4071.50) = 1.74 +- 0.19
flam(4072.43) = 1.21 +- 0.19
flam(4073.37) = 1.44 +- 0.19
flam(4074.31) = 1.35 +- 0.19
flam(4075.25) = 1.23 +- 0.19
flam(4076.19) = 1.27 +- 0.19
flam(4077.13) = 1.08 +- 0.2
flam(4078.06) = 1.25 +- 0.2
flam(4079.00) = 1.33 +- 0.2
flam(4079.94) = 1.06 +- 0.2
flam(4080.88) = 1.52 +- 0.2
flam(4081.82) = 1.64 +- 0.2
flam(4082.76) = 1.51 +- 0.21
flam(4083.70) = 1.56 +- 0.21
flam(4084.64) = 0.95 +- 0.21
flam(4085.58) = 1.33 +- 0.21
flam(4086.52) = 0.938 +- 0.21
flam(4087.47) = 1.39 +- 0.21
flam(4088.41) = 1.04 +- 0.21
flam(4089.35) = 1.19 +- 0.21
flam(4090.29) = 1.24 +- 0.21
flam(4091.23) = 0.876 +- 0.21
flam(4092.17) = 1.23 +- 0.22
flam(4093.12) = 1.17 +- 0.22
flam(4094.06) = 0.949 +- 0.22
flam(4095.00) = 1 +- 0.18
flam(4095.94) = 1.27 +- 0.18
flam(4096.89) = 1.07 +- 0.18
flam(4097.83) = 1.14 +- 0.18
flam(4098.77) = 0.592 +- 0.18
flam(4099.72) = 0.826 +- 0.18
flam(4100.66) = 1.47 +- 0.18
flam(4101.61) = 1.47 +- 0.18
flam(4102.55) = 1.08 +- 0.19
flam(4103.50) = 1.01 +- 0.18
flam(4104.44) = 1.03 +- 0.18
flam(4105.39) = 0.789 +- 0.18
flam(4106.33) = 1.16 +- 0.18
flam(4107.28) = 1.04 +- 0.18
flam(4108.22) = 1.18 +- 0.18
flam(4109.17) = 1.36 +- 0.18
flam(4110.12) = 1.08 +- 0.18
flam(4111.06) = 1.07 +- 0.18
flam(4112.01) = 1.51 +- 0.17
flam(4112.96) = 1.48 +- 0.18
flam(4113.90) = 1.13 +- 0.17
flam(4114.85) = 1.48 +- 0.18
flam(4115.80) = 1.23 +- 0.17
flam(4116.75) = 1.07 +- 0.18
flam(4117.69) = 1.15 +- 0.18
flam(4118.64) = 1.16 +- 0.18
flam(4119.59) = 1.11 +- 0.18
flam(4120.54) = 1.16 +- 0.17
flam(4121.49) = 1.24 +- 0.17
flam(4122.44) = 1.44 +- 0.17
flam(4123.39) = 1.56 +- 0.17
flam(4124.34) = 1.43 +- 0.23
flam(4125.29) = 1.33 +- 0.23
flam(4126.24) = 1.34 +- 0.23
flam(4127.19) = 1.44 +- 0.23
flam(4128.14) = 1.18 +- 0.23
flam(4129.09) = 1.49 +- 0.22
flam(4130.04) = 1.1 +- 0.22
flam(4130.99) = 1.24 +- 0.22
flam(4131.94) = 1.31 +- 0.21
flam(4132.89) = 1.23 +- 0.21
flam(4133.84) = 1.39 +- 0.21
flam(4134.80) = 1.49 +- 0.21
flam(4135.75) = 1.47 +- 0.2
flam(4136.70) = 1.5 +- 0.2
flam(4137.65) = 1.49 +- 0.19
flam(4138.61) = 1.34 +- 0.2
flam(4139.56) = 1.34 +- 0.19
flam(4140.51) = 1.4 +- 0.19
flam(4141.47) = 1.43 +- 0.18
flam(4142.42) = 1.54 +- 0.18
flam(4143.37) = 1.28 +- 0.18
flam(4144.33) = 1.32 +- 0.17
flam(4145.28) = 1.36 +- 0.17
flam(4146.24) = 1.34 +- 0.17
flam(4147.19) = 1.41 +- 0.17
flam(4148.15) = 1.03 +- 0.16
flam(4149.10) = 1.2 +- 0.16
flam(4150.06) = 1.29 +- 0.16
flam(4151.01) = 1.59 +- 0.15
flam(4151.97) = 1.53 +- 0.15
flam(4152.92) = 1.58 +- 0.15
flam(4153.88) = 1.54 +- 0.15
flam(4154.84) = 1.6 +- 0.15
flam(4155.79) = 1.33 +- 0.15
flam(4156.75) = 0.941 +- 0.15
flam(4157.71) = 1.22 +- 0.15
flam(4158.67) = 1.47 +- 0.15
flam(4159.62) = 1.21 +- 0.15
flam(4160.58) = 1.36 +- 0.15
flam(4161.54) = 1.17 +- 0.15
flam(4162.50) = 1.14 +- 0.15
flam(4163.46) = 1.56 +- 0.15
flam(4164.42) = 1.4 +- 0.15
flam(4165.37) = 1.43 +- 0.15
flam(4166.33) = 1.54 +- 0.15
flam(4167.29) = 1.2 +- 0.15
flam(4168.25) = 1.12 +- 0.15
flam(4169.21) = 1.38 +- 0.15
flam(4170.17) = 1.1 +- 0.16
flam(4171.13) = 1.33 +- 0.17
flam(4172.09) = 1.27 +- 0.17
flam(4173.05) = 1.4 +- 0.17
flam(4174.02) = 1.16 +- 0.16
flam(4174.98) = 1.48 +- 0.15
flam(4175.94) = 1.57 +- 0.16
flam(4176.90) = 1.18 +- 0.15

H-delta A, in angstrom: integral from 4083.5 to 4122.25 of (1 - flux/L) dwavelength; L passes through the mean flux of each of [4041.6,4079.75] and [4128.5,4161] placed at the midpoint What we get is 6.04 angstrom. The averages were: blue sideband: 1.36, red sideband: 1.36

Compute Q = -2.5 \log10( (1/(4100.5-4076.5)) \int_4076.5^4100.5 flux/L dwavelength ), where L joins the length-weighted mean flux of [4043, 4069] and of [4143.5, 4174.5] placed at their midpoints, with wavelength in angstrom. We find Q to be 0.15 mag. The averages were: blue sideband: 1.35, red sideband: 1.33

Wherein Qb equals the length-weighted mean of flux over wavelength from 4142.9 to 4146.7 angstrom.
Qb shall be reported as 1.32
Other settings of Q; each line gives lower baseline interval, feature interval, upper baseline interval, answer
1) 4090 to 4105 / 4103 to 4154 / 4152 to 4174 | -0.09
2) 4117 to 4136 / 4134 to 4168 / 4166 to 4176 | -0.05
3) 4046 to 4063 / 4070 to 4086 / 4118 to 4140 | -0.03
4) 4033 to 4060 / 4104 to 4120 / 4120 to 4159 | 0.16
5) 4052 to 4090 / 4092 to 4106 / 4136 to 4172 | 0.25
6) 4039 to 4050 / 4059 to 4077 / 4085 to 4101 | -0.12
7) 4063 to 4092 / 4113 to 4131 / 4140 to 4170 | 0.05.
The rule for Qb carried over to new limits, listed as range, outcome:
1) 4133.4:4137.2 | 1.46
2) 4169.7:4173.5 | 1.28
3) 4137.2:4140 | 1.39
